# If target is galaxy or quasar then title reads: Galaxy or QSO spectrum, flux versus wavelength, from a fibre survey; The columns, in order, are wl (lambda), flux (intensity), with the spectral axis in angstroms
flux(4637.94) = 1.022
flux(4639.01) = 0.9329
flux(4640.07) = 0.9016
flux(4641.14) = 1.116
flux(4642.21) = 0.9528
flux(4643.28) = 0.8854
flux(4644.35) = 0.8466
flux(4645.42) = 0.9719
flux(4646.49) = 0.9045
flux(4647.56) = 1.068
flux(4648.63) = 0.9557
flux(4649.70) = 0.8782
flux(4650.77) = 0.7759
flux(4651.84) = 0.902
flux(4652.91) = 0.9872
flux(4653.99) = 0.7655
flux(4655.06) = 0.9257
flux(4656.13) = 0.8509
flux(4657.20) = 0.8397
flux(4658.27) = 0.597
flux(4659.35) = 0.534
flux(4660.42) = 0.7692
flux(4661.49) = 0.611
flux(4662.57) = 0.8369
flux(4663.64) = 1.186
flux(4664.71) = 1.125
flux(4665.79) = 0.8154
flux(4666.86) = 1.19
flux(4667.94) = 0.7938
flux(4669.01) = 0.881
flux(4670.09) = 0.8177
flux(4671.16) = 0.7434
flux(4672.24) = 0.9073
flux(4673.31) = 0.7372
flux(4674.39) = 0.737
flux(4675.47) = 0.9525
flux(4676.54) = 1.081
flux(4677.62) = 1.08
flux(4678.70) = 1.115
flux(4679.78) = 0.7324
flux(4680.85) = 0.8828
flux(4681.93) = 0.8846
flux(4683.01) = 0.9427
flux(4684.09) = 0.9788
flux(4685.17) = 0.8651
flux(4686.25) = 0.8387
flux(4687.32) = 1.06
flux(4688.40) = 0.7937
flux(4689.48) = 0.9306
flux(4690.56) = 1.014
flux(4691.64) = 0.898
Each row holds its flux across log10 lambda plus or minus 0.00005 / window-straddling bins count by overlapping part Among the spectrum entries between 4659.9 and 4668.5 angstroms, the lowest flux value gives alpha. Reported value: 0.611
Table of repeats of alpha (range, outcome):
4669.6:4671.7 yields 0.7434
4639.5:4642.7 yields 0.9016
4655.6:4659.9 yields 0.534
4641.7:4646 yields 0.8466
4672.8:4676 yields 0.737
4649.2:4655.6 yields 0.7655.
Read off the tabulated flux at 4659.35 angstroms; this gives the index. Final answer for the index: 0.534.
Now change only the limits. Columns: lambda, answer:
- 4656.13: 0.8509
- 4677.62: 1.08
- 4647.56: 1.068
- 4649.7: 0.8782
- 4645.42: 0.9719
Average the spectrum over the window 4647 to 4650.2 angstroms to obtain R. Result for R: 0.968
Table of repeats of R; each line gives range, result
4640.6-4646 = 0.953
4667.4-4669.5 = 0.837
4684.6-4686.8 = 0.858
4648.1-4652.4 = 0.879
